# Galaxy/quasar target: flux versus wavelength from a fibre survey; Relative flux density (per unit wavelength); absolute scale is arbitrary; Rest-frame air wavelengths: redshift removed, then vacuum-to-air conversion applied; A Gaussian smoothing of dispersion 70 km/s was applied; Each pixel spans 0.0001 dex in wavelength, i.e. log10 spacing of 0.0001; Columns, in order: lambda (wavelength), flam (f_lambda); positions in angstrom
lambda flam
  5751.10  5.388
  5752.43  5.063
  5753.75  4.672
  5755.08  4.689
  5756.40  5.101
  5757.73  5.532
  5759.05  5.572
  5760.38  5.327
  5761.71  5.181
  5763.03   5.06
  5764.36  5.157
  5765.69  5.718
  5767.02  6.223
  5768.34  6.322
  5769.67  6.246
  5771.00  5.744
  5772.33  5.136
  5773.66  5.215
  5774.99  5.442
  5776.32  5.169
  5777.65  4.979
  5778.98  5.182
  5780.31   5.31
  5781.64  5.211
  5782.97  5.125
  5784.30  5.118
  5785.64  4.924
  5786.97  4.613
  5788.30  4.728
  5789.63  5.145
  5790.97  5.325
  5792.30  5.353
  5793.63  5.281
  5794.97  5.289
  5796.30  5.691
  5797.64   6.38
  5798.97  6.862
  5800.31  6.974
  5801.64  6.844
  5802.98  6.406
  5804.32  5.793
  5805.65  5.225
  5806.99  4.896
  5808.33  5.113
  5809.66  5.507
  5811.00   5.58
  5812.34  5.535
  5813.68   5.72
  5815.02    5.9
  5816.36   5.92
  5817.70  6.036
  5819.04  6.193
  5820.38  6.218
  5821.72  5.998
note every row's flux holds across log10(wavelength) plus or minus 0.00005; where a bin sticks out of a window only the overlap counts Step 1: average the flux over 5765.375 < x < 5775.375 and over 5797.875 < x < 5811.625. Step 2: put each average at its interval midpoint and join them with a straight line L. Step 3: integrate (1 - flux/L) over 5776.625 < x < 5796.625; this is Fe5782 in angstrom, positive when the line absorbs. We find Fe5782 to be 2.4 angstrom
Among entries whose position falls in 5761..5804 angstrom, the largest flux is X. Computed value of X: 6.974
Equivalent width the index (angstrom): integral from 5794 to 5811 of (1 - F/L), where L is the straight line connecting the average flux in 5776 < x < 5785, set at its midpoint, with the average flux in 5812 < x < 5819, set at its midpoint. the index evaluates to -0.9 angstrom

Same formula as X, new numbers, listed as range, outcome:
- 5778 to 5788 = 5.31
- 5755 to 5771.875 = 6.322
